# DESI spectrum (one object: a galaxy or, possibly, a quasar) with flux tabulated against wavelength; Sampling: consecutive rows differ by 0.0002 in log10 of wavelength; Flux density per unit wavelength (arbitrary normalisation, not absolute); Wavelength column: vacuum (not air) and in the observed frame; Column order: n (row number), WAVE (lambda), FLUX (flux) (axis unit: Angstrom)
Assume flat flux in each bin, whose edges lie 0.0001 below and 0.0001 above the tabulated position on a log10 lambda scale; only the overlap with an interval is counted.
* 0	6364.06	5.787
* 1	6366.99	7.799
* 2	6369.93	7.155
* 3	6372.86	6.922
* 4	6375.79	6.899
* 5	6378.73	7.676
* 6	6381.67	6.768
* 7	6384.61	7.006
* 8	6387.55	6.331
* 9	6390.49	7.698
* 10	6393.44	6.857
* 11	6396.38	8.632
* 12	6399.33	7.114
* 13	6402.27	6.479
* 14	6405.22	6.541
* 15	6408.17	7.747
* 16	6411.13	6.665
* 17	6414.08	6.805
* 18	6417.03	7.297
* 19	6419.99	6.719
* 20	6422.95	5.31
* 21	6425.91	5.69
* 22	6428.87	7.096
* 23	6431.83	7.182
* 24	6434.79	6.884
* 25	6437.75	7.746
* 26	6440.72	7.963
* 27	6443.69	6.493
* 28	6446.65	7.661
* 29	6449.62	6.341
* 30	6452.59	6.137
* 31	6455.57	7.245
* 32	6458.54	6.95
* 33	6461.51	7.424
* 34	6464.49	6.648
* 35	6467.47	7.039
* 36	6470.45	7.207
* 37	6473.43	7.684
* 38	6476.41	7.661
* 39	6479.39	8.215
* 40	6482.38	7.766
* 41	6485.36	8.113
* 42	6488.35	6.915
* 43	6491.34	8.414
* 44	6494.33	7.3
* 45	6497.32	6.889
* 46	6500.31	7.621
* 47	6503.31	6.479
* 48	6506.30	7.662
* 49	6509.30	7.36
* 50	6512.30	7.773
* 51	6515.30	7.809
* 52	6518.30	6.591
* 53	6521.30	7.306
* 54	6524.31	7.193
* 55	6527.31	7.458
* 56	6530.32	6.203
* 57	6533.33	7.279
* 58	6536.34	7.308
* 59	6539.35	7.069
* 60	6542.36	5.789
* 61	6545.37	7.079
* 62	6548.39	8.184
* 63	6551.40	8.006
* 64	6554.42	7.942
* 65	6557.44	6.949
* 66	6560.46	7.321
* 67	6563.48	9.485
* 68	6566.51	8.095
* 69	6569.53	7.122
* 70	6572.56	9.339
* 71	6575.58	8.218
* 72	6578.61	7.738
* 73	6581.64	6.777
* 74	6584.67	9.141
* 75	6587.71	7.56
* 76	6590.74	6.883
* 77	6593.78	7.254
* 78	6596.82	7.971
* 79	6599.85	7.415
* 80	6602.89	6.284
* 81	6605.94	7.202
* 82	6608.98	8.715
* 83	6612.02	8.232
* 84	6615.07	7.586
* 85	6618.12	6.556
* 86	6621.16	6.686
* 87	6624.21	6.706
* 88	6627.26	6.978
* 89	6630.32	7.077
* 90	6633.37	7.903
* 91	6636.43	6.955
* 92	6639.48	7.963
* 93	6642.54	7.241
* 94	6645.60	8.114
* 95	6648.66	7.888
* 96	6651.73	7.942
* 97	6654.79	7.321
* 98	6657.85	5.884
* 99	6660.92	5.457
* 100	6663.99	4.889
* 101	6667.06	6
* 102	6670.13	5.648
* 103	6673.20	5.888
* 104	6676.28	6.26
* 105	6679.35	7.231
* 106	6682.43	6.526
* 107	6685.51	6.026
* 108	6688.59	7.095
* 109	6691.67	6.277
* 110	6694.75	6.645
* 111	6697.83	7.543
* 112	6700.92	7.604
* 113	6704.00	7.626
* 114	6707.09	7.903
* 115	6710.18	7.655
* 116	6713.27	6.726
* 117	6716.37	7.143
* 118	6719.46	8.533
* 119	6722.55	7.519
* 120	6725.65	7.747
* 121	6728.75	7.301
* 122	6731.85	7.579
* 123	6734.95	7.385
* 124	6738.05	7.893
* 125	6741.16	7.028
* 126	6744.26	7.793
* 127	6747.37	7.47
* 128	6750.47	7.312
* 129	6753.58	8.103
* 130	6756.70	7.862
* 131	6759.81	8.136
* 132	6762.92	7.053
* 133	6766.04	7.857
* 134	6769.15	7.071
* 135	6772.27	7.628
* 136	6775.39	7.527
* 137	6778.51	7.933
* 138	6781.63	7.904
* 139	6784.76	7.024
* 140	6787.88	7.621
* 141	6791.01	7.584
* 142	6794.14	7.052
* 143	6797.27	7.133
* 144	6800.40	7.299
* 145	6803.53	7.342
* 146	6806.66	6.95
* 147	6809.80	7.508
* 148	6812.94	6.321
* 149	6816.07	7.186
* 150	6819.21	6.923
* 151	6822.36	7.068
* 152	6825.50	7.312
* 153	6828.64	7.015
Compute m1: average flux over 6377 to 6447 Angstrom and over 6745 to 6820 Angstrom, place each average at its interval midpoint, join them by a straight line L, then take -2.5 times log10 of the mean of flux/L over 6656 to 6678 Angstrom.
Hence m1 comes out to 0.256 mag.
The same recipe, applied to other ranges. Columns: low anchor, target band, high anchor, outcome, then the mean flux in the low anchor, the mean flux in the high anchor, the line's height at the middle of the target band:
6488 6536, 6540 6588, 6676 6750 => -0.07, 7.27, 7.29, 7.28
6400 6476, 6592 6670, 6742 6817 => 0.02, 6.93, 7.44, 7.22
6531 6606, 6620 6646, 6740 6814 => 0.04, 7.57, 7.45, 7.53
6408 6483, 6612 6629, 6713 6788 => 0.05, 7.04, 7.58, 7.35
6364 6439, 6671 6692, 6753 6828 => 0.13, 6.97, 7.38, 7.26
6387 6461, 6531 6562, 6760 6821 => -0.03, 6.96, 7.33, 7.08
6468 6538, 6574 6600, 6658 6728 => -0.08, 7.39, 6.8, 7.13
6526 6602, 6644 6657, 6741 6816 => -0.03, 7.57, 7.44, 7.52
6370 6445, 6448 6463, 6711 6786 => 0.04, 6.98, 7.57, 7.07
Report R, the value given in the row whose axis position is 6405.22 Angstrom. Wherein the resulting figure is 6.541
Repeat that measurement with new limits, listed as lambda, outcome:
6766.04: 7.857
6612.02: 8.232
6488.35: 6.915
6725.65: 7.747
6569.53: 7.122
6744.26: 7.793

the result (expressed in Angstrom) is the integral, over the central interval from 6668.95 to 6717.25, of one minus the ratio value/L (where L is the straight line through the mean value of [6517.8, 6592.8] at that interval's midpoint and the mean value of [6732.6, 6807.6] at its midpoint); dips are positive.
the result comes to 4.2 Angstrom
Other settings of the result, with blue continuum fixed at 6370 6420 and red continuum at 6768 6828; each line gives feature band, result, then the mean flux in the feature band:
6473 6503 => -2.0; 7.61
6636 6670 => 1.8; 6.82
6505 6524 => -0.7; 7.4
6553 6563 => -0.6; 7.61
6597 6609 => -0.2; 7.31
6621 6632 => 0.5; 6.9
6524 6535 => 0.2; 7.02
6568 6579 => -1.5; 8.15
